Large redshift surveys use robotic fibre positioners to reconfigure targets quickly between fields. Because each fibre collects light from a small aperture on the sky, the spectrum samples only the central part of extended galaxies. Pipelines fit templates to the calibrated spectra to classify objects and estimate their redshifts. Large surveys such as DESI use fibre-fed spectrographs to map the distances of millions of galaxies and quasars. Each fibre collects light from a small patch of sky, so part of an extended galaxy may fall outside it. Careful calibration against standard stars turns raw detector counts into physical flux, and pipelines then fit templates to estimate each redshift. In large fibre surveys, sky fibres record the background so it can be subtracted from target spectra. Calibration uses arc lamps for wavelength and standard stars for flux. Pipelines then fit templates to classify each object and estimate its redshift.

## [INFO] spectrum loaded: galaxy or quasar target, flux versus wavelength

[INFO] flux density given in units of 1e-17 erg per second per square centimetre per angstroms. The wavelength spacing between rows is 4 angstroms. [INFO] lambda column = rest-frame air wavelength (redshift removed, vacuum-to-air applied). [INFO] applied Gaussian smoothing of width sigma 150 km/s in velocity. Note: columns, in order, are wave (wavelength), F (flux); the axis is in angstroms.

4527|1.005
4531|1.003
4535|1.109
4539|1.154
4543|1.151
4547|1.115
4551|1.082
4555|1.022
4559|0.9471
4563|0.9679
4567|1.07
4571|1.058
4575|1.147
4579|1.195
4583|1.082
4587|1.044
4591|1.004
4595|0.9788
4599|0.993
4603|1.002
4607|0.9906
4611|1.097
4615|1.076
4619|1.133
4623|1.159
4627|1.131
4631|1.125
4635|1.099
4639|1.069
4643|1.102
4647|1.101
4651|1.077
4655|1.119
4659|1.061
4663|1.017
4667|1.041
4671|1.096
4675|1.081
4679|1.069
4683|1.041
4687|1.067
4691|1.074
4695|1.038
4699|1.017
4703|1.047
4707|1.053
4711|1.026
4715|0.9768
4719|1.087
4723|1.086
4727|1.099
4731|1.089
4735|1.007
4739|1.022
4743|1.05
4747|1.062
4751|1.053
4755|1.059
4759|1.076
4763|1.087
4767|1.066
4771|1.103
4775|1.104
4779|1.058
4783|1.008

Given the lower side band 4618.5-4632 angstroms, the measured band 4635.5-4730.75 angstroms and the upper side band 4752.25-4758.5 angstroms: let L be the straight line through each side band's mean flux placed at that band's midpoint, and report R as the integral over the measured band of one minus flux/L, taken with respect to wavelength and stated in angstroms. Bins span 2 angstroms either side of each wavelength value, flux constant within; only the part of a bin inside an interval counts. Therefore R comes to 3.5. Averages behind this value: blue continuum 1.14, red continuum 1.06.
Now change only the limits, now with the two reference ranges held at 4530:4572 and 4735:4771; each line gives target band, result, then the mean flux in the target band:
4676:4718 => 0.68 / 1.04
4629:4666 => -0.81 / 1.08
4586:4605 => 1.07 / 1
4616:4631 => -1.03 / 1.13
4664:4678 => -0.10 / 1.07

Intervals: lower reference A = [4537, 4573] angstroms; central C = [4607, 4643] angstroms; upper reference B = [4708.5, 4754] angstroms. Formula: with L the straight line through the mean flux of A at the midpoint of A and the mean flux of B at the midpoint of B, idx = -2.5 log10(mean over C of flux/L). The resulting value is -0.05 mag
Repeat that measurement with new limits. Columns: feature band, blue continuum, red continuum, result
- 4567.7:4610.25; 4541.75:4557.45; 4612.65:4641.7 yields 0.05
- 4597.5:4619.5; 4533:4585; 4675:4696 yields 0.03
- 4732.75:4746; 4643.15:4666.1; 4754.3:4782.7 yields 0.05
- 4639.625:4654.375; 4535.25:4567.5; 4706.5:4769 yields -0.03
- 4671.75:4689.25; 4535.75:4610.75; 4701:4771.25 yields -0.01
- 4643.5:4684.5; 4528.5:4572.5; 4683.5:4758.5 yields -0.02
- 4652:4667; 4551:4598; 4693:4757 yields -0.02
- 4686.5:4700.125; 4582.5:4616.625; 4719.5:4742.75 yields 0.00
